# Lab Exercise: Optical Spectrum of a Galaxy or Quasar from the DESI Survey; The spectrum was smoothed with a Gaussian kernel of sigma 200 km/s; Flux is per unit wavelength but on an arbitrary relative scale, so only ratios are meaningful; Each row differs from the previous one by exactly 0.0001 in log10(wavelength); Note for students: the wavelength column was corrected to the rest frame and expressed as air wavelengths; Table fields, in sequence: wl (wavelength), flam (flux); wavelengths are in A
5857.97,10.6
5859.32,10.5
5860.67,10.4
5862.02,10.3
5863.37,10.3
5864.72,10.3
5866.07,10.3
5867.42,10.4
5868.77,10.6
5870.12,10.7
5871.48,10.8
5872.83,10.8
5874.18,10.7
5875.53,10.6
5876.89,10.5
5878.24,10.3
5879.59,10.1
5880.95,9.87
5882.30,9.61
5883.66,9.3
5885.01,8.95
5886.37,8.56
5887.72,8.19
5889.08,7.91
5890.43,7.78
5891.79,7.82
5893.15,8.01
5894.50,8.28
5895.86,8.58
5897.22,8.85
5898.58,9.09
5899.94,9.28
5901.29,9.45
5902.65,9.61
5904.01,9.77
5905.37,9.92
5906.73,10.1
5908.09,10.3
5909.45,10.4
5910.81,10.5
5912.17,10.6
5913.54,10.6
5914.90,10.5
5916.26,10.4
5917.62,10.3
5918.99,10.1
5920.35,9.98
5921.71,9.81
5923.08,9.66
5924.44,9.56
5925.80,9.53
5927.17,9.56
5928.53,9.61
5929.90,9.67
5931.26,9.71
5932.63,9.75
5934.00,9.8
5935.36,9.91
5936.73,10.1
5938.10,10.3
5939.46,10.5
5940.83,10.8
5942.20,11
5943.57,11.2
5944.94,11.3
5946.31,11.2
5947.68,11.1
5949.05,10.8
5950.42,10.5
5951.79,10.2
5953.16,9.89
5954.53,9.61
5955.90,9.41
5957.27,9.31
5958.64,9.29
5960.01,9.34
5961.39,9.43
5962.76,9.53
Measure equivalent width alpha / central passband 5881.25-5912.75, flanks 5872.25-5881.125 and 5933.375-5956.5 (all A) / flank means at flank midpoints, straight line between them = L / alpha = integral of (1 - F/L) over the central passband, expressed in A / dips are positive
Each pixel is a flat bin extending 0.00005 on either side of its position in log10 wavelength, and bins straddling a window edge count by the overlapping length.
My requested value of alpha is 3.8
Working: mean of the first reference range 10.4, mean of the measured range 9.17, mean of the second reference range 10.5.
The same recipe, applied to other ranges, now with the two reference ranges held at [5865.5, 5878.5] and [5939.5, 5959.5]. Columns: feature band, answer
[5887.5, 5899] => 2.5 A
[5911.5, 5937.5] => 1.2 A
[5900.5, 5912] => 0.5 A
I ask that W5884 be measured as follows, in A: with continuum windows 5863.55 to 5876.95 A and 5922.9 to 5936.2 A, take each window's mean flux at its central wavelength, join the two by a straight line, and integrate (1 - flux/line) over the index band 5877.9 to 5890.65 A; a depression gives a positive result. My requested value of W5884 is 1.6 A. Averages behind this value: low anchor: 10.6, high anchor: 9.68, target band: 9.07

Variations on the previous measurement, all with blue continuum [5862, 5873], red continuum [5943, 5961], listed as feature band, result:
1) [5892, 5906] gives 1.8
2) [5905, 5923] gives 0.2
